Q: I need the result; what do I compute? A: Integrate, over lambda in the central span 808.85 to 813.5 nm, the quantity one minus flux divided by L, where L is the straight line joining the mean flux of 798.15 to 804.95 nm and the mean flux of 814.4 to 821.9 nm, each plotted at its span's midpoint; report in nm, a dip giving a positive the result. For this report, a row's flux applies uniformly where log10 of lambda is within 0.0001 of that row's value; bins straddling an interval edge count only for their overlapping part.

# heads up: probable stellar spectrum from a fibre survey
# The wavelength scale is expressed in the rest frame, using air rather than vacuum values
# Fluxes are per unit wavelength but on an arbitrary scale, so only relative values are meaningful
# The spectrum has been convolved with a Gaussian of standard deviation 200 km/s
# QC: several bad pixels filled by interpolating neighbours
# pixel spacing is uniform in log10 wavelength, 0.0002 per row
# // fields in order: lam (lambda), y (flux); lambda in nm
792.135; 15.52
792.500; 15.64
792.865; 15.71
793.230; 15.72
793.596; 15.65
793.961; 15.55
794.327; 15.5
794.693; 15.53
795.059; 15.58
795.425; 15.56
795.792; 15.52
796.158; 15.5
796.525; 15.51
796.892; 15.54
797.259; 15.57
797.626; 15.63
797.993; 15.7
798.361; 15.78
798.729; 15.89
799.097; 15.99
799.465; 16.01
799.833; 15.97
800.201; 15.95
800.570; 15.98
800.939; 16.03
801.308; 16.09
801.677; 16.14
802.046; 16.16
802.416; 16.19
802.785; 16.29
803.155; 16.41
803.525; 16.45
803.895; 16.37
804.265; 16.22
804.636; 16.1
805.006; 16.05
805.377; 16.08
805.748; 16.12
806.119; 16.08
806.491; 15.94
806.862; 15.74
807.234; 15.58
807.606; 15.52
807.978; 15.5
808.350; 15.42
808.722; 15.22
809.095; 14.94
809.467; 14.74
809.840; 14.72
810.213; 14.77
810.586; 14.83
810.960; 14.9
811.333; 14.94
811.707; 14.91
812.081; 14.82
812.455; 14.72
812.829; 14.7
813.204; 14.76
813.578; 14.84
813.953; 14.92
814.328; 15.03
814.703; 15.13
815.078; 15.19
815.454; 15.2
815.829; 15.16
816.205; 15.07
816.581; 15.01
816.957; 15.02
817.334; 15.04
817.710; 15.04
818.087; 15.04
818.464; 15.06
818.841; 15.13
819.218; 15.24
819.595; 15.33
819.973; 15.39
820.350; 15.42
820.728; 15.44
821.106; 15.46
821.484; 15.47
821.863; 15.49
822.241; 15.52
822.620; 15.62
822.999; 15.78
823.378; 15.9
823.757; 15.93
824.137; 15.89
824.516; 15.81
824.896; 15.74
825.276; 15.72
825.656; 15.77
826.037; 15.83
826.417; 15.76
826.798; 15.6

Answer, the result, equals 0.229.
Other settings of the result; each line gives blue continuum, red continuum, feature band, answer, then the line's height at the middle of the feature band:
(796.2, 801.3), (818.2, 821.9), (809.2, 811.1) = 0.09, 15.6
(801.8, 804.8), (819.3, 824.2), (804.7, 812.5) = 0.36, 16.1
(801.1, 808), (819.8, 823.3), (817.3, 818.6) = 0.05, 15.6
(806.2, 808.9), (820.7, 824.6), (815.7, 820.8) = 0.16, 15.6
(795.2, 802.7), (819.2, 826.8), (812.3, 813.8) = 0.09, 15.7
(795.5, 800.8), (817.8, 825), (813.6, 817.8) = 0.13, 15.6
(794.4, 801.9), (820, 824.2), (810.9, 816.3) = 0.25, 15.7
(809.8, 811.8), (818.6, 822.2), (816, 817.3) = 0.01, 15.2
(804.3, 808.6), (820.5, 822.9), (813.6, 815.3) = 0.07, 15.7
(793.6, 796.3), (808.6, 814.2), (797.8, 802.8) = -0.22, 15.3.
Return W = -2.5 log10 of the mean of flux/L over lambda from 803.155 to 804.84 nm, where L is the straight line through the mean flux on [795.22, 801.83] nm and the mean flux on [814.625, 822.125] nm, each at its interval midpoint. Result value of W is -0.05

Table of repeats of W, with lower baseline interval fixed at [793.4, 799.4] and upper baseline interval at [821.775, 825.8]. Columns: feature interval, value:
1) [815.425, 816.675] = 0.04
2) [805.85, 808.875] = 0.00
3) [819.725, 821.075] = 0.02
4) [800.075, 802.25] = -0.03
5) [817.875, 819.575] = 0.04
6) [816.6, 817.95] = 0.05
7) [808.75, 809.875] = 0.06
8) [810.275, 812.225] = 0.06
